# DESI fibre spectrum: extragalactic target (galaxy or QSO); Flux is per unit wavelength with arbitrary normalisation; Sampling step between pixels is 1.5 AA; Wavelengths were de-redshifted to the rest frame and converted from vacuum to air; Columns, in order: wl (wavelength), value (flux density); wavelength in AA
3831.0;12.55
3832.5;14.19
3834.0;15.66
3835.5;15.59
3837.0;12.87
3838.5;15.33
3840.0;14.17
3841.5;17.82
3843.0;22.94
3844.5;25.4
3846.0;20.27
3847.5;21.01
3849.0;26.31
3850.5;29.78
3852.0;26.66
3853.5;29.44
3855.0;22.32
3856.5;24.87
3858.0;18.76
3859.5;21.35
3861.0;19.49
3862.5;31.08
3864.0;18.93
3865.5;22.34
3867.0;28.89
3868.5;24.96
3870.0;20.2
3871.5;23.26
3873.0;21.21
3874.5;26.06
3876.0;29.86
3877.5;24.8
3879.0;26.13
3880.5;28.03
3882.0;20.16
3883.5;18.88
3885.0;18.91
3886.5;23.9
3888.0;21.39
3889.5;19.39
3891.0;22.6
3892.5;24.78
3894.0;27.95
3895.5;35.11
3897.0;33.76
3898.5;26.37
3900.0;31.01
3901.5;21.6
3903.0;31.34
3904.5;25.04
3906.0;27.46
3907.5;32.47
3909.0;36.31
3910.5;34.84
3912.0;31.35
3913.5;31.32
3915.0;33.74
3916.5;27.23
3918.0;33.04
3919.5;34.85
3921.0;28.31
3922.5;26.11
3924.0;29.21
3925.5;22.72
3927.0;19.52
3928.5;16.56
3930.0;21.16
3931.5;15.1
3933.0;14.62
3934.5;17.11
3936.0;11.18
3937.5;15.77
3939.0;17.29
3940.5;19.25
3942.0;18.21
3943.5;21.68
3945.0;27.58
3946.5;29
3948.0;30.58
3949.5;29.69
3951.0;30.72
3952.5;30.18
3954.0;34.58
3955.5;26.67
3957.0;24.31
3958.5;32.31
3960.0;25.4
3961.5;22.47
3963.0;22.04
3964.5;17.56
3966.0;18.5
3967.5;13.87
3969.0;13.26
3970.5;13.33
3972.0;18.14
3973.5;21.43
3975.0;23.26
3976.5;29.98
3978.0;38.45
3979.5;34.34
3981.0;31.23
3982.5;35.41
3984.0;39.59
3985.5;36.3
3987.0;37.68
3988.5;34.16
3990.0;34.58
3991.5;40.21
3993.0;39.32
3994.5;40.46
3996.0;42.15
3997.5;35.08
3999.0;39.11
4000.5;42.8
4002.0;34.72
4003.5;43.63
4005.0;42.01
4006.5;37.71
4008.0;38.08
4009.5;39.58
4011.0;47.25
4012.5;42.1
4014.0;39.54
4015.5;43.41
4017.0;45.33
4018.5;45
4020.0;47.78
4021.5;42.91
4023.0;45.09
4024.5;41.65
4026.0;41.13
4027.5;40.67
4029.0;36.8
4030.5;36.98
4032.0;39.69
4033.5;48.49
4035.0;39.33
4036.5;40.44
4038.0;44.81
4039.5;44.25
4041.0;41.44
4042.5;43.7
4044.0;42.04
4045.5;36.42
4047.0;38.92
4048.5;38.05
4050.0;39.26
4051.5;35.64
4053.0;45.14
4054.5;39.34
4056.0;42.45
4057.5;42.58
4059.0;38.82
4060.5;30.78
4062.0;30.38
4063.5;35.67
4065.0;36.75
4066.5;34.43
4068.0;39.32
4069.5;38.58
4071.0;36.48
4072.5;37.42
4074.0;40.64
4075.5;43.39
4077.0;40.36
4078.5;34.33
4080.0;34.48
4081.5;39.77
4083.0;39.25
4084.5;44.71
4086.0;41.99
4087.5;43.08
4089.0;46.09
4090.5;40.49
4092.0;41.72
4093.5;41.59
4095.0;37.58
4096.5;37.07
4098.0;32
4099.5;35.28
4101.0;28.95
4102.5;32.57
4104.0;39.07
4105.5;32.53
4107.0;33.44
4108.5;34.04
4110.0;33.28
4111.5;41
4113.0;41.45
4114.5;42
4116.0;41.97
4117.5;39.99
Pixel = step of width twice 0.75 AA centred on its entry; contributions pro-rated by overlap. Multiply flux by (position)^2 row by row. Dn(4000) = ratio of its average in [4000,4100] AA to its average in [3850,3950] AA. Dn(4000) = 1.73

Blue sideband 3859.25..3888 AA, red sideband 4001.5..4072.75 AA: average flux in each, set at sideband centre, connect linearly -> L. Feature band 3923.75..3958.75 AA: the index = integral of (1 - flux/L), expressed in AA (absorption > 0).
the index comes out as 8.8 AA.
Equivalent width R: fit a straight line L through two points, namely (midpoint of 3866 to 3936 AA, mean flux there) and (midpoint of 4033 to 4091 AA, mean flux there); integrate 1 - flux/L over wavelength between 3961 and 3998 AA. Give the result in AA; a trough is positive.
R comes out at 3.9 AA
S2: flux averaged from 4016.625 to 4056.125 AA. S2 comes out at 41.5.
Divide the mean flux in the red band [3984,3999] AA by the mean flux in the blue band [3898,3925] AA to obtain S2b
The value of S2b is 1.3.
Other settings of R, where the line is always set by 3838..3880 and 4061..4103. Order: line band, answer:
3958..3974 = 5.66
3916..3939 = 4.82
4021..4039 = -3.60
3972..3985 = 0.11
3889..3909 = -1.52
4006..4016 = -2.32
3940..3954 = 1.12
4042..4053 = -1.14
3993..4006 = -2.91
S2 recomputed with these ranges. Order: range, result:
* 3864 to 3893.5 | 23.4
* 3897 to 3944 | 25.1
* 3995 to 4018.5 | 41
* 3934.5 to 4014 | 30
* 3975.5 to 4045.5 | 40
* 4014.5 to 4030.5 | 42.6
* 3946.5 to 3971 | 24.4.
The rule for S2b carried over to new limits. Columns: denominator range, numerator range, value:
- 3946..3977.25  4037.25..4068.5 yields 1.62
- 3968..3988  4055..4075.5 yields 1.31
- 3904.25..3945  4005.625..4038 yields 1.71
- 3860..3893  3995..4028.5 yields 1.78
